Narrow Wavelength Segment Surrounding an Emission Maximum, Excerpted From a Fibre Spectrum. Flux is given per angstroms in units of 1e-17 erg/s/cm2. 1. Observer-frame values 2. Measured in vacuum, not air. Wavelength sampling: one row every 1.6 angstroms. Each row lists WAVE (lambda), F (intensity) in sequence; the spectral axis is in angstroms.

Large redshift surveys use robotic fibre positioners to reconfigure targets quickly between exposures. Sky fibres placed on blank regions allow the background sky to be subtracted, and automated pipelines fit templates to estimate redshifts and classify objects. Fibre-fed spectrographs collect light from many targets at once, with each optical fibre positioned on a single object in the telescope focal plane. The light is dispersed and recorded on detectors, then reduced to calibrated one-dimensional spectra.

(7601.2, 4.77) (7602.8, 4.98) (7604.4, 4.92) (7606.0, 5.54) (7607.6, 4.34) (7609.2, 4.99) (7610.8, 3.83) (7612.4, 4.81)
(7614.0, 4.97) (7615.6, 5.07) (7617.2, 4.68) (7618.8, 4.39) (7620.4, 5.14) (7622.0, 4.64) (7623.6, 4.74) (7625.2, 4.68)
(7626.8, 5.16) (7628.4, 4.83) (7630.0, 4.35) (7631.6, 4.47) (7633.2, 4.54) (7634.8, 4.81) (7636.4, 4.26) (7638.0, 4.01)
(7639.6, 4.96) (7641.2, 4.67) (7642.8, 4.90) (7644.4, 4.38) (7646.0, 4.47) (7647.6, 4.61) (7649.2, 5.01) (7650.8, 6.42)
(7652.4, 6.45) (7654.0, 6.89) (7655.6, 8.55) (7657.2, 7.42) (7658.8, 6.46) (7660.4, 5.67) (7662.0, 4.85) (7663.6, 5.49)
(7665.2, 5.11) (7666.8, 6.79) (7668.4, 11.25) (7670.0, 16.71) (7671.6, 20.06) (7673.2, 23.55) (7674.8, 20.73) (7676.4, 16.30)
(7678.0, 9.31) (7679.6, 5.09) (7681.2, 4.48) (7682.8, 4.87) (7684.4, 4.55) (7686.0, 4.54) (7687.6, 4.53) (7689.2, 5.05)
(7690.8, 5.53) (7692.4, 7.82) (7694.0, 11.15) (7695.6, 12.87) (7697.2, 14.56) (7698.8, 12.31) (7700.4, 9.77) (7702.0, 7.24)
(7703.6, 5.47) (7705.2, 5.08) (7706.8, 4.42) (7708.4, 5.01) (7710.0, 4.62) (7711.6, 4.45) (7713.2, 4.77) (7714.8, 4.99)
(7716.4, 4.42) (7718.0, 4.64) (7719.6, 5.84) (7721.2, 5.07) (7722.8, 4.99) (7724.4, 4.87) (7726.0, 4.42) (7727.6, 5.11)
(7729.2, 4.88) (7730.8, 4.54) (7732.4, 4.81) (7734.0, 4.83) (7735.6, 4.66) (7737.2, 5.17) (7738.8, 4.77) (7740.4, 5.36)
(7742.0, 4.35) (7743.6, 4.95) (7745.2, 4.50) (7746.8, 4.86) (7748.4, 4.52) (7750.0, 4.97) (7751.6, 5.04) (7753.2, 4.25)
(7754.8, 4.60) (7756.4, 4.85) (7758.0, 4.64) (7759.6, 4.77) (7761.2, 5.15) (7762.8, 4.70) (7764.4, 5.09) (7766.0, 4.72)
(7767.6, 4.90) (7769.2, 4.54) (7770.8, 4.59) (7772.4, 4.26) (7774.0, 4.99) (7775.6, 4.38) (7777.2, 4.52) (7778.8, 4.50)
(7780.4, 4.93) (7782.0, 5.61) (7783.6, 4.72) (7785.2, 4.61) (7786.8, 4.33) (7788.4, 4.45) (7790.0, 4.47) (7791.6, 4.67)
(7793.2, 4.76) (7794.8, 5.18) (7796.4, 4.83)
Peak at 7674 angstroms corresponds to H-alpha 6563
